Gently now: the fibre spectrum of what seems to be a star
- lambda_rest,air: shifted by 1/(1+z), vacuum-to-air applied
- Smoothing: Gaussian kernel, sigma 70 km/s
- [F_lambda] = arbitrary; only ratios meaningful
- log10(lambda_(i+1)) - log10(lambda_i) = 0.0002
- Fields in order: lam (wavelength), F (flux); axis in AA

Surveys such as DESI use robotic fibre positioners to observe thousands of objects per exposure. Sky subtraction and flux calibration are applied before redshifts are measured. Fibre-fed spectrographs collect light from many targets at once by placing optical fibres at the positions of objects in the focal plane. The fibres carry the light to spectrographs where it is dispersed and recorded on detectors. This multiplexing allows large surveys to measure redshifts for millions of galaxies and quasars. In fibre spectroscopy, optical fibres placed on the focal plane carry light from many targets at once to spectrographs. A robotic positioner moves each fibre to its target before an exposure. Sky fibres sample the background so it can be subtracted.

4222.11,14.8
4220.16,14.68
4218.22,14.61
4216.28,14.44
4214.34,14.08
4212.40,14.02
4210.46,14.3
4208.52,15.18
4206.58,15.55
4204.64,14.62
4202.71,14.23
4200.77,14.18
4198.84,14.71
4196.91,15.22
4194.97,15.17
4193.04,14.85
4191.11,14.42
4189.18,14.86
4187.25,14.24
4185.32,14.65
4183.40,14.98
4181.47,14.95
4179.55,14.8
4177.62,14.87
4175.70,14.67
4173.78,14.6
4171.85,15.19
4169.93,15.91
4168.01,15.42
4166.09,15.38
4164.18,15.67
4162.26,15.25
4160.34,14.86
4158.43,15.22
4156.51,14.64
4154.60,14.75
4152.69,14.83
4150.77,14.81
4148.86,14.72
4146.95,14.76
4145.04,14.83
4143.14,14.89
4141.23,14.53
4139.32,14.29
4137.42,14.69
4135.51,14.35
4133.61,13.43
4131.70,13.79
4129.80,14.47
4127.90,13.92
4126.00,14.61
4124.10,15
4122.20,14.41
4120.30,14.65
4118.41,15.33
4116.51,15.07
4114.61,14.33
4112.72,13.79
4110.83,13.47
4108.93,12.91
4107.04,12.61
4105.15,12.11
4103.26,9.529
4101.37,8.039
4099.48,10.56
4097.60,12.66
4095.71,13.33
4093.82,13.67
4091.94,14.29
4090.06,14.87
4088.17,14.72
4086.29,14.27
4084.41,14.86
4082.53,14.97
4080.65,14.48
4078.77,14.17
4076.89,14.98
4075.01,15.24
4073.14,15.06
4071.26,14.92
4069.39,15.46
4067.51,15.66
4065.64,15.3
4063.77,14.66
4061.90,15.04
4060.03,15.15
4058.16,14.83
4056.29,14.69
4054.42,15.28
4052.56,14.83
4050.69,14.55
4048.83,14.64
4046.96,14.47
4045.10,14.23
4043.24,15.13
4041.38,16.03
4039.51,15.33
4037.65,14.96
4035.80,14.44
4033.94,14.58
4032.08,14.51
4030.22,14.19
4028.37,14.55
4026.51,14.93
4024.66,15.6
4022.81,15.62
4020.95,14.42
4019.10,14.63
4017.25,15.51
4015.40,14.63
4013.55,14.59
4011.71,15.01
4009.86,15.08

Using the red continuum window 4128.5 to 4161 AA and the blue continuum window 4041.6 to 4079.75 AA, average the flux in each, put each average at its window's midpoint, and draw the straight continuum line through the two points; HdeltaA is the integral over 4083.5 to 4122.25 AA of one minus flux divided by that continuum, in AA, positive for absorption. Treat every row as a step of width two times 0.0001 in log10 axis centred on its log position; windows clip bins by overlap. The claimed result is 3.9 AA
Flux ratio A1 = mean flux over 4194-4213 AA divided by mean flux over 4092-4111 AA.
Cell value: 1.2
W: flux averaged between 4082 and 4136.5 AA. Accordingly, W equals 13.6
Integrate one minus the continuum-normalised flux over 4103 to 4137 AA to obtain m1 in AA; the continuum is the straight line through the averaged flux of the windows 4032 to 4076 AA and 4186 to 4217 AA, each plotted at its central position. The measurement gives 2.2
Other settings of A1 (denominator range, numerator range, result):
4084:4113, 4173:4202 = 1.15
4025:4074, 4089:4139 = 0.90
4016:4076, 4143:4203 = 1.00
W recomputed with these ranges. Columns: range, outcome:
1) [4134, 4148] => 14.6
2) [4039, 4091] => 14.9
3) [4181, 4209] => 14.8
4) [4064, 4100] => 14.4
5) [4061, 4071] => 15.2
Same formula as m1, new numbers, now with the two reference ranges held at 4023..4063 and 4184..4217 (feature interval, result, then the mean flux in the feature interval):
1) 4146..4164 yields -0.2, 14.9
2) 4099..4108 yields 2.6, 10.6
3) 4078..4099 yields 1.0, 14.1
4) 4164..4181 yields -0.5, 15.1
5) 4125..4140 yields 0.6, 14.2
